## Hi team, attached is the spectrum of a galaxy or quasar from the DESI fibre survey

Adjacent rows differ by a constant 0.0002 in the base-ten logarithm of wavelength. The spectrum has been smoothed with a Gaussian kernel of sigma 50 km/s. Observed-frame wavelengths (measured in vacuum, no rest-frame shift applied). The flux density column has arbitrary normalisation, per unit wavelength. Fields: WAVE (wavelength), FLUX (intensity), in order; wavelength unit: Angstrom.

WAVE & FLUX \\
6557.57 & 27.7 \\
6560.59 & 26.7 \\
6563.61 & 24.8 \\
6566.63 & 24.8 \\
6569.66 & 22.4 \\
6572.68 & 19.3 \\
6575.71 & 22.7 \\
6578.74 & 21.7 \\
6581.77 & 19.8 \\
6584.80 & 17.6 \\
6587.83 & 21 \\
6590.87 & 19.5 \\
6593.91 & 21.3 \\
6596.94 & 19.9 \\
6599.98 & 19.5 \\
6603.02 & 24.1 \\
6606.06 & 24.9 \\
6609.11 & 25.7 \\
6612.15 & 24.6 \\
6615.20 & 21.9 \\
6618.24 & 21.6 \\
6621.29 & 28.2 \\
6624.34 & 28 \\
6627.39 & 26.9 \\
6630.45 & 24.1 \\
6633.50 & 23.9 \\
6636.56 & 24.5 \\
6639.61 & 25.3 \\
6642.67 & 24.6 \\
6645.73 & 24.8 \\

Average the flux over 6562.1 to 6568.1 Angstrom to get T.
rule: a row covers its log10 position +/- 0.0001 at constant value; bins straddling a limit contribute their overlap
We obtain 24.8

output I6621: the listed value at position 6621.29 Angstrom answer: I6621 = 28.2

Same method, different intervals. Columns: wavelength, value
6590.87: 19.5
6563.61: 24.8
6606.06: 24.9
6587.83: 21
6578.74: 21.7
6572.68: 19.3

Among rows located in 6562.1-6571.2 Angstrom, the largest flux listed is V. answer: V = 24.8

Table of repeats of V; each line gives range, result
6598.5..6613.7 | 25.7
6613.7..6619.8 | 21.9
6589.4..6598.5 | 21.3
